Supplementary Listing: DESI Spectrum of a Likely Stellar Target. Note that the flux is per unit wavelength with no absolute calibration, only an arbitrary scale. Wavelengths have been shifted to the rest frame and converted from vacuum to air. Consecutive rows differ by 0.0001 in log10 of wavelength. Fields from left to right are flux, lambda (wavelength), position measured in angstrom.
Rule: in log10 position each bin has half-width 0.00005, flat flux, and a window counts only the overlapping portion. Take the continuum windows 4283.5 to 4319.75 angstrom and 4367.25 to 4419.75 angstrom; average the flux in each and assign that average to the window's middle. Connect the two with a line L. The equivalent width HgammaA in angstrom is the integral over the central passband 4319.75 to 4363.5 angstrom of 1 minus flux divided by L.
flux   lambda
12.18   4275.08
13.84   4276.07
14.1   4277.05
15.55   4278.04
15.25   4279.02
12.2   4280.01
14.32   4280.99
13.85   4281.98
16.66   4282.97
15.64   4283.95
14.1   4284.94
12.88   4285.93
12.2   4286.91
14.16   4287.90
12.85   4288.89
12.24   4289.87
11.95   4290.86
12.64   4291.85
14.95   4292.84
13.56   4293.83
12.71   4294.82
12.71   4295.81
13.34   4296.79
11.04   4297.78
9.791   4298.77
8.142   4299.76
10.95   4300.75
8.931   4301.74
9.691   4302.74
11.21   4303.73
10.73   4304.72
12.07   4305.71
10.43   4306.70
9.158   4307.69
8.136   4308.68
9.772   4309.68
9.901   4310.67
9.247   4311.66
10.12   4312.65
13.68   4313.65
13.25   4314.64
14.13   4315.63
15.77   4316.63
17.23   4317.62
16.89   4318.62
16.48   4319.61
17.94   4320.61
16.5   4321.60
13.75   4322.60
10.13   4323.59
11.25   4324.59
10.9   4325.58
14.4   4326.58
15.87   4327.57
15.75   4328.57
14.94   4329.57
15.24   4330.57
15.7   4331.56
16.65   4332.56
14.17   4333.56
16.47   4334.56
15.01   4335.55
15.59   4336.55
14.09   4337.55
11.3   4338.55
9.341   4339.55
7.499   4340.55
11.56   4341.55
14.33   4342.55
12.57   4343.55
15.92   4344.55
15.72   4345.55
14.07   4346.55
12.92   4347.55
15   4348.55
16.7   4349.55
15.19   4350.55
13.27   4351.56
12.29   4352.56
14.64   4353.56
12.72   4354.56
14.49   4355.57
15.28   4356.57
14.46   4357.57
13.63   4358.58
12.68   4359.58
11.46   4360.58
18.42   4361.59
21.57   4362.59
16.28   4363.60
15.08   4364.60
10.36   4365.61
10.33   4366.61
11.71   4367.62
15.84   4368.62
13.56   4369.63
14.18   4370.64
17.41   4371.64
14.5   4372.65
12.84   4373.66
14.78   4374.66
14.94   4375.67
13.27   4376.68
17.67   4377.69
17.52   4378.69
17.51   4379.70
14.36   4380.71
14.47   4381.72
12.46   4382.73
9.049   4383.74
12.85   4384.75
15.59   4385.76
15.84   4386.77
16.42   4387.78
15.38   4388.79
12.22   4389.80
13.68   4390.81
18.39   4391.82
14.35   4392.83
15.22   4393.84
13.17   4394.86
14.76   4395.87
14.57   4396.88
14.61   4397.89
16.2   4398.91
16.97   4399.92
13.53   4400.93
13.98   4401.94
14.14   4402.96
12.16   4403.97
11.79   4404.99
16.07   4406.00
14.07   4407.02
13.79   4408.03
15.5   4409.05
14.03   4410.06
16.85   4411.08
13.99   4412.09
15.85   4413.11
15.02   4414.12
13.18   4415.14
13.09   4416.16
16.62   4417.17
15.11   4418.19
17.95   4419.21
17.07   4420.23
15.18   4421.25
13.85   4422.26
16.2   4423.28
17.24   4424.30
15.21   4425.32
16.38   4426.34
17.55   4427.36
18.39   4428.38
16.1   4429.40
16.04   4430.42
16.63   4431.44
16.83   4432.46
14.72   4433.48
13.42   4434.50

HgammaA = -3.3 angstrom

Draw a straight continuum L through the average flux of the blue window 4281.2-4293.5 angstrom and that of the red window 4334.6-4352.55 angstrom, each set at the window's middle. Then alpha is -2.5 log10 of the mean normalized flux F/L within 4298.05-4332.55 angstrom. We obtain 0.08 mag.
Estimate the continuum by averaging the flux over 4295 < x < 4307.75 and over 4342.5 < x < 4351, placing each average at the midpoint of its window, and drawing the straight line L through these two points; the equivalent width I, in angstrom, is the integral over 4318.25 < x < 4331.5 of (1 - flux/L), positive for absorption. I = -1.9 angstrom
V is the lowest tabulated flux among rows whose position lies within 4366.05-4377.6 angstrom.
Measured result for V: 10.33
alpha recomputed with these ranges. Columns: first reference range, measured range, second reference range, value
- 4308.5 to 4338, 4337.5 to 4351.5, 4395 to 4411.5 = 0.071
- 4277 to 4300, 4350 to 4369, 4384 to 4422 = 0.001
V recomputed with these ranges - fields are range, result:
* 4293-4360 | 7.499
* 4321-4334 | 10.13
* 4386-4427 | 11.79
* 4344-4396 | 9.049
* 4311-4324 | 9.247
